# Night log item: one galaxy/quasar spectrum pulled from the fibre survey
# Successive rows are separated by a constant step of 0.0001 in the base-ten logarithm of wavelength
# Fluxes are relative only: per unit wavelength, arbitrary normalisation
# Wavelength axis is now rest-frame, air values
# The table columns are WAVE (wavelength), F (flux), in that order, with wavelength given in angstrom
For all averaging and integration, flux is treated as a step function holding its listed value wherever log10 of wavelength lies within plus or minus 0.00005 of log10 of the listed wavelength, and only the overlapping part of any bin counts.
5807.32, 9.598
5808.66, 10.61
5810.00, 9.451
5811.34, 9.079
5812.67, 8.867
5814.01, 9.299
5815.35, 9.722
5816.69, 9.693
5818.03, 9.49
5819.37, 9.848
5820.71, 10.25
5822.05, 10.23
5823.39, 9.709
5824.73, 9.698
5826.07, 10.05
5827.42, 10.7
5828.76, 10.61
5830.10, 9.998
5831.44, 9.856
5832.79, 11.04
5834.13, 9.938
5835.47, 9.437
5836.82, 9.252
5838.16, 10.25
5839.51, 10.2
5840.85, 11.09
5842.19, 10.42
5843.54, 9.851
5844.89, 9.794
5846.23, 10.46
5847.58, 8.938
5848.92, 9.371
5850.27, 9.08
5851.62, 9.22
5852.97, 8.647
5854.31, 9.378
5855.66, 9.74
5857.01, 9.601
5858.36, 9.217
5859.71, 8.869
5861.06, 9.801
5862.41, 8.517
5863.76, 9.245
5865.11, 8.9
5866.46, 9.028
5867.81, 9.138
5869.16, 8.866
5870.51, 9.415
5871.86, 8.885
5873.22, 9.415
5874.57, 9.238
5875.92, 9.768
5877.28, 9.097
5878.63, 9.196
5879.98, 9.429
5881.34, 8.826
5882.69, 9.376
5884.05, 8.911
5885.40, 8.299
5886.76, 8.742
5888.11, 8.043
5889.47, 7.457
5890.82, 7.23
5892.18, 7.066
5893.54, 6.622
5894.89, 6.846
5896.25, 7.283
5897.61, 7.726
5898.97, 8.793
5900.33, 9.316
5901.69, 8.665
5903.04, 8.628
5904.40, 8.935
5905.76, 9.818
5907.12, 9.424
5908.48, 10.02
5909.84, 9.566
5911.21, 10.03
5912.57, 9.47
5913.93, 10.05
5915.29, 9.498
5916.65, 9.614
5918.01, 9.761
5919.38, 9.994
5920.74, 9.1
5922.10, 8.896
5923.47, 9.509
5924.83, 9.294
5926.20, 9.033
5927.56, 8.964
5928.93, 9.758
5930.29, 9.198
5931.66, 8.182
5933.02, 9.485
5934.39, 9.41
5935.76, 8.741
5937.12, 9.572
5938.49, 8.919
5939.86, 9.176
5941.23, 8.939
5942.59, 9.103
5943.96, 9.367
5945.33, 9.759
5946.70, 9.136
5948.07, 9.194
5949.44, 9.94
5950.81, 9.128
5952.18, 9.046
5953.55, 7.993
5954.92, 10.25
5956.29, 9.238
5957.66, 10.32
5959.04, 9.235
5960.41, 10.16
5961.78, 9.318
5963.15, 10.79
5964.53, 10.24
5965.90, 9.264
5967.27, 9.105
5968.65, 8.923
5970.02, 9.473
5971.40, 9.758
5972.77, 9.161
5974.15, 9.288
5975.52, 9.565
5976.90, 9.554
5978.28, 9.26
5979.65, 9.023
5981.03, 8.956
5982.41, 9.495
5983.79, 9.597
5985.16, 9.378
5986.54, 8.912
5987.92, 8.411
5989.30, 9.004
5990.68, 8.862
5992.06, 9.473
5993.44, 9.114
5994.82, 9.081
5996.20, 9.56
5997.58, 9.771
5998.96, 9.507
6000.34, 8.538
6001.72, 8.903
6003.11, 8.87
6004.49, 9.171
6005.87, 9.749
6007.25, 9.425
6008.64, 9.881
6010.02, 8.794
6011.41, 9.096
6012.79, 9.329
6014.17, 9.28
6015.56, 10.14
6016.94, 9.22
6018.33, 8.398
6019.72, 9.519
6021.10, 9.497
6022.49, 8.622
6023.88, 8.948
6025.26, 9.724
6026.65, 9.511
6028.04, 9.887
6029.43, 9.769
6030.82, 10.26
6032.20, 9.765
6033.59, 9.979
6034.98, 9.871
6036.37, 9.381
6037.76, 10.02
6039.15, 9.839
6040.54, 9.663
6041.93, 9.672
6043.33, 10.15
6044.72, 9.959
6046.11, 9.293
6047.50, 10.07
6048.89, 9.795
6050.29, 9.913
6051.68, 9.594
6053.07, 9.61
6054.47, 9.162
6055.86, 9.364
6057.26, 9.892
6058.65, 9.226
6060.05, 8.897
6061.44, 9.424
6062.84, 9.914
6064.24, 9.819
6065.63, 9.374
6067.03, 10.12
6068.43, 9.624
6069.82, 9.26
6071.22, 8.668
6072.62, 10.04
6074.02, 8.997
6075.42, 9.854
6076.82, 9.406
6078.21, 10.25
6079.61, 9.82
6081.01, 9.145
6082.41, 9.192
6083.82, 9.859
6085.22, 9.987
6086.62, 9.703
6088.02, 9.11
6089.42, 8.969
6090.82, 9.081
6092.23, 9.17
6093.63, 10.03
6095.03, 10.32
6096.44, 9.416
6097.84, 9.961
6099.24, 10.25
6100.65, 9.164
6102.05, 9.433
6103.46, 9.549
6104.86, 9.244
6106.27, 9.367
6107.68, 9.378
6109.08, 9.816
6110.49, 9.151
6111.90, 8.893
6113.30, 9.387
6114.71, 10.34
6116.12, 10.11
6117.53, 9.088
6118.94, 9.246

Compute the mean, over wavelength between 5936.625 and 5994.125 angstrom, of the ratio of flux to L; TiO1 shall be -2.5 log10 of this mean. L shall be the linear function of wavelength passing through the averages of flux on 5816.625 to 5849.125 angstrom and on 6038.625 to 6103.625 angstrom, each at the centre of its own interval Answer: 0.05 mag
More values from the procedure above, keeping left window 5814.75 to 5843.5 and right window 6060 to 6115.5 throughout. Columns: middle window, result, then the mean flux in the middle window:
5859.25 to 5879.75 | 0.09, 9.17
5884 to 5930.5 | 0.12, 8.84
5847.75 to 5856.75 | 0.09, 9.24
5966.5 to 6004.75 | 0.06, 9.2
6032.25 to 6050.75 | -0.02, 9.81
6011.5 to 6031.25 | 0.03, 9.41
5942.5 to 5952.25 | 0.05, 9.36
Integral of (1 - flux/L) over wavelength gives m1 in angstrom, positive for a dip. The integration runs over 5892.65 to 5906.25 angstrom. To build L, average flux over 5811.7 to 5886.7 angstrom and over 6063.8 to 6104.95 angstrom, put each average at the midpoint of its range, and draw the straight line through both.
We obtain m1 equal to 1.9 angstrom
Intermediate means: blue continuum 9.54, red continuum 9.57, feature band 8.23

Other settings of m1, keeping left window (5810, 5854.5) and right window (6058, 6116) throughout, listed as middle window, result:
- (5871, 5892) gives 2.1 angstrom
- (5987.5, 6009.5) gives 0.9 angstrom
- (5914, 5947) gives 1.4 angstrom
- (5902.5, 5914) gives 0.2 angstrom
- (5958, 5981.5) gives 0.4 angstrom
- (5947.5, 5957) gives 0.4 angstrom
